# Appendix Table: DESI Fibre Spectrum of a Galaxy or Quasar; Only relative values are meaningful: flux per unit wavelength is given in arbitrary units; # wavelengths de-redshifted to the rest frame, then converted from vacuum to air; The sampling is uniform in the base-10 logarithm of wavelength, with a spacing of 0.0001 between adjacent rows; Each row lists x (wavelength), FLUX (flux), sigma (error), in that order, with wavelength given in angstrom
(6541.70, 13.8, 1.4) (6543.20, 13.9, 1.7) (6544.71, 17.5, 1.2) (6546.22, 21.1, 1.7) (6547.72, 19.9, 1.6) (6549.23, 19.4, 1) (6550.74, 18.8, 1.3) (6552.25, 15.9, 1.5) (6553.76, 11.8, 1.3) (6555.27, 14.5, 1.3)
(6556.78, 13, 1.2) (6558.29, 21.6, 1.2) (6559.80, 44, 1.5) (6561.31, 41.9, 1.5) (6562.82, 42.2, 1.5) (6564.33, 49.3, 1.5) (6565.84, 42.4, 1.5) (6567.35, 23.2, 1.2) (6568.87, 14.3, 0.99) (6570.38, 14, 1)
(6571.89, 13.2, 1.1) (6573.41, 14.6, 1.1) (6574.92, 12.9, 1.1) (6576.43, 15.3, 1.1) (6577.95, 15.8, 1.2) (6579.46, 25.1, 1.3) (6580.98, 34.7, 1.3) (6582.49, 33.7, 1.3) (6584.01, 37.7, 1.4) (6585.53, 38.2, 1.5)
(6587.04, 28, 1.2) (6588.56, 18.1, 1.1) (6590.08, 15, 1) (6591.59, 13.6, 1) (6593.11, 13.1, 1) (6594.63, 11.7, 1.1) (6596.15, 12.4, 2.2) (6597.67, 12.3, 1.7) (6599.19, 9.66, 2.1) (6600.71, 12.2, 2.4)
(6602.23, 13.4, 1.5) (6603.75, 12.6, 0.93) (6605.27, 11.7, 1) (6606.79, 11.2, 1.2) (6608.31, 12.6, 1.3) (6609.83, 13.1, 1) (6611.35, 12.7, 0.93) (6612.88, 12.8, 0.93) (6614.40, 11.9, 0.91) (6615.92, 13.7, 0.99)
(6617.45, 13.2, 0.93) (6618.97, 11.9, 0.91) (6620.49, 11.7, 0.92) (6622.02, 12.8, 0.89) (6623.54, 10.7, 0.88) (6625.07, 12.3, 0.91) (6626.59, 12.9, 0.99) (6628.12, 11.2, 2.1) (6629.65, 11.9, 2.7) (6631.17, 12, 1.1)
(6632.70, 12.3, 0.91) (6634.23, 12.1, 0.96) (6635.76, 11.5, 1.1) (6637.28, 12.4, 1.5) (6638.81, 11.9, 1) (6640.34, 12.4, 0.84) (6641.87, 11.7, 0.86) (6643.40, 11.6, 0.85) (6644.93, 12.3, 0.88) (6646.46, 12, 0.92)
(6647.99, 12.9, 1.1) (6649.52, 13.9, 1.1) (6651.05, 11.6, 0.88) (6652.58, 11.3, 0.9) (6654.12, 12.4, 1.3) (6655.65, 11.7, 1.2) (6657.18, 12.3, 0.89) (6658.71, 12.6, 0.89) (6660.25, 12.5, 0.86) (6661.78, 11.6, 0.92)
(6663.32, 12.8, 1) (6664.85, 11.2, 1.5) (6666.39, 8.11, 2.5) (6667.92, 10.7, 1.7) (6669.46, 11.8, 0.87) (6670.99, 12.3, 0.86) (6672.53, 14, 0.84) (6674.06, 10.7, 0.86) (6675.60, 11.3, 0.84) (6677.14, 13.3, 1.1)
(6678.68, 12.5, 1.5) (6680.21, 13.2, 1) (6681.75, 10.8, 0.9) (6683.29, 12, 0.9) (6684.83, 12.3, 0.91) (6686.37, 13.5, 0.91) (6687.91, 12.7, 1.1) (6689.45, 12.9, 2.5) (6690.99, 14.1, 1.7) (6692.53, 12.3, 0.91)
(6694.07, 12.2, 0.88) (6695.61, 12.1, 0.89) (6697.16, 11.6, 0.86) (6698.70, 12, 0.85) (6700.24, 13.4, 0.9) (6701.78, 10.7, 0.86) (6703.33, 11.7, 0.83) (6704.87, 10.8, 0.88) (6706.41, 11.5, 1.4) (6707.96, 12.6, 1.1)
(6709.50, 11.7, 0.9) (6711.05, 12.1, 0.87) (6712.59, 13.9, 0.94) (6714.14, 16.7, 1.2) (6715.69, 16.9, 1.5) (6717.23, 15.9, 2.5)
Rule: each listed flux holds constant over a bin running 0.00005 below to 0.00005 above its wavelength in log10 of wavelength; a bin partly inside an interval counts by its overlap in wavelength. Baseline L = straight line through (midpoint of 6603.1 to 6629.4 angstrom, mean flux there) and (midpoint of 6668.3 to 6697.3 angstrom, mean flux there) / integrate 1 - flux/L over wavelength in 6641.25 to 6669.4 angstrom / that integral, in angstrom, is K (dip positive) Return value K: 1.15 angstrom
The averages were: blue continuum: 12.3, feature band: 11.8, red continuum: 12.4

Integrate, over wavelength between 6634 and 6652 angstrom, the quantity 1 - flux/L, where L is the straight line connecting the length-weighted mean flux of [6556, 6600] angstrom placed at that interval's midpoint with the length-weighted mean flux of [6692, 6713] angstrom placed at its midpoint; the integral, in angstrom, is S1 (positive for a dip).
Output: 5.4 angstrom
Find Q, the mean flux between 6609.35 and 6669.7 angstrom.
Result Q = 12.1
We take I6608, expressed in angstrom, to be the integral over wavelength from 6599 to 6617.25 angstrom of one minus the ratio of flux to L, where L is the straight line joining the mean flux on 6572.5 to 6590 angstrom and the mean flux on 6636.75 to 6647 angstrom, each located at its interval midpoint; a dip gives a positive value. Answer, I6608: 6.2 angstrom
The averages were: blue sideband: 24.4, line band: 12.4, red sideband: 12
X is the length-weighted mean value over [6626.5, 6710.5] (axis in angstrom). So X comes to 12.1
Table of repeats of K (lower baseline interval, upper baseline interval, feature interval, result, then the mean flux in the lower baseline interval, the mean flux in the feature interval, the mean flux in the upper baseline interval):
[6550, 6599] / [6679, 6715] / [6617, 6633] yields 5.58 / 22.7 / 12.1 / 12.5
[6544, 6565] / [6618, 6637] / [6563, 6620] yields 0.68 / 25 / 18.6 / 12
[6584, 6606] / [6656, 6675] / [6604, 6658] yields 7.10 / 16.6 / 12.2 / 11.7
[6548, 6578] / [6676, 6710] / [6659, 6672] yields 2.74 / 23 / 11.5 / 12.3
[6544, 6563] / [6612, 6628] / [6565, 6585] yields -4.17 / 22.6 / 23.1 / 12.3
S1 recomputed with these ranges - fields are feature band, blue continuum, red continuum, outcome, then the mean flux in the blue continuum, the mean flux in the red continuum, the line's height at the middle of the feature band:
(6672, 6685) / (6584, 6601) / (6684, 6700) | 1.1 angstrom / 17.8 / 12.6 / 13.3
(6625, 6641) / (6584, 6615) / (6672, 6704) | 2.4 angstrom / 15.4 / 12.3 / 14.2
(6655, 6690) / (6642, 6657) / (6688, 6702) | 0.8 angstrom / 12.2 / 12.5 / 12.3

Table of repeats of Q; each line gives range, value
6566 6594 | 21.5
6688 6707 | 12.1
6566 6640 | 15.7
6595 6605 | 12.1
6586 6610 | 14.1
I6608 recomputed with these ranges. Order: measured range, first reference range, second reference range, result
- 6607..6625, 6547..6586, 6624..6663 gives 4.6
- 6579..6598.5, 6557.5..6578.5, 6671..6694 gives 1.1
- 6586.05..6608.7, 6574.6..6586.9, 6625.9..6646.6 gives 8.7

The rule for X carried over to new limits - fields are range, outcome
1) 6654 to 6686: 11.9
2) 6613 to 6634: 12.2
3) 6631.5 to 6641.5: 12.1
